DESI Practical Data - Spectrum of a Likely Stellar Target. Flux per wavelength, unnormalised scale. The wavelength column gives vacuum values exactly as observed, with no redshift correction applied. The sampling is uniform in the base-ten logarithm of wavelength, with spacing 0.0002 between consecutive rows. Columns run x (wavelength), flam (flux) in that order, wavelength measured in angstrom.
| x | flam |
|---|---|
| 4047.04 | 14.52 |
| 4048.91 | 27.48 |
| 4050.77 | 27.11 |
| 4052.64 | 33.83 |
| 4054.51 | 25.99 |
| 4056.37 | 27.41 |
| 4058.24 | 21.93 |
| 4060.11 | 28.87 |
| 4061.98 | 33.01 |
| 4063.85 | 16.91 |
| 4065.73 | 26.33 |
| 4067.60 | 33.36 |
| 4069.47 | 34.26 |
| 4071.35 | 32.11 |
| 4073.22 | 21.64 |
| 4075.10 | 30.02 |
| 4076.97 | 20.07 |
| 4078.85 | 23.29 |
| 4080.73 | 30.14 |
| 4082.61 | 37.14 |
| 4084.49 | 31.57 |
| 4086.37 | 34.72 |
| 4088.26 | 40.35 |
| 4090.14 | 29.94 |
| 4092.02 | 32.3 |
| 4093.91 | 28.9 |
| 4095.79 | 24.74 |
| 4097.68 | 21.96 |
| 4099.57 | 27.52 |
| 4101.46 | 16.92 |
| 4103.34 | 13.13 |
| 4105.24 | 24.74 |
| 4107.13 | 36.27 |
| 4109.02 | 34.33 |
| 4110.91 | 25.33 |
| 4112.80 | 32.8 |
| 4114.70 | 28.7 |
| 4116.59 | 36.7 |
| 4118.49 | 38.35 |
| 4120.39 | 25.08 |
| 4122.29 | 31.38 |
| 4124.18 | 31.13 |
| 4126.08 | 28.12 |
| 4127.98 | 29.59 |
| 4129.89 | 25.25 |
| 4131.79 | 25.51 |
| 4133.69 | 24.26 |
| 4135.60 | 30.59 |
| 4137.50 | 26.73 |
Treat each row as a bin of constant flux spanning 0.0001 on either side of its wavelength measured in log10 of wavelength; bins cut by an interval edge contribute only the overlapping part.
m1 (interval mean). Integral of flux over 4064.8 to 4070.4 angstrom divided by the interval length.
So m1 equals 31.4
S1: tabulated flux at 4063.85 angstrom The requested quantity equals 16.91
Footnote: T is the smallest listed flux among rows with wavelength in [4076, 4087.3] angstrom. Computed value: 20.07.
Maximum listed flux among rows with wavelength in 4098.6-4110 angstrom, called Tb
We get 36.27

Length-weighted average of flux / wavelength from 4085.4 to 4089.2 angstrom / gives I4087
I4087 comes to 37.4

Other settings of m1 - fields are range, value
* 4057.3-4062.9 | 27.9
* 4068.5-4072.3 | 33.2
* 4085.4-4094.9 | 33.2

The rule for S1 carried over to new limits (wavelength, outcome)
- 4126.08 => 28.12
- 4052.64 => 33.83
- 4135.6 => 30.59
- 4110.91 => 25.33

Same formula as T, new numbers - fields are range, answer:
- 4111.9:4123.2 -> 25.08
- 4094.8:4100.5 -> 21.96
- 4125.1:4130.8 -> 25.25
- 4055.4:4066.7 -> 16.91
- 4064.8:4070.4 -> 26.33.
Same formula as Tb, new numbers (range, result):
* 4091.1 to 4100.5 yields 32.3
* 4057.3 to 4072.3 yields 34.26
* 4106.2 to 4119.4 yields 38.35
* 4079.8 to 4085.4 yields 37.14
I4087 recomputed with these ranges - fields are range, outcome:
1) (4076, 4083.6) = 27.7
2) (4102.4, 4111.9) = 26.8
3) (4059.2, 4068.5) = 27.7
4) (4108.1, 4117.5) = 31.6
